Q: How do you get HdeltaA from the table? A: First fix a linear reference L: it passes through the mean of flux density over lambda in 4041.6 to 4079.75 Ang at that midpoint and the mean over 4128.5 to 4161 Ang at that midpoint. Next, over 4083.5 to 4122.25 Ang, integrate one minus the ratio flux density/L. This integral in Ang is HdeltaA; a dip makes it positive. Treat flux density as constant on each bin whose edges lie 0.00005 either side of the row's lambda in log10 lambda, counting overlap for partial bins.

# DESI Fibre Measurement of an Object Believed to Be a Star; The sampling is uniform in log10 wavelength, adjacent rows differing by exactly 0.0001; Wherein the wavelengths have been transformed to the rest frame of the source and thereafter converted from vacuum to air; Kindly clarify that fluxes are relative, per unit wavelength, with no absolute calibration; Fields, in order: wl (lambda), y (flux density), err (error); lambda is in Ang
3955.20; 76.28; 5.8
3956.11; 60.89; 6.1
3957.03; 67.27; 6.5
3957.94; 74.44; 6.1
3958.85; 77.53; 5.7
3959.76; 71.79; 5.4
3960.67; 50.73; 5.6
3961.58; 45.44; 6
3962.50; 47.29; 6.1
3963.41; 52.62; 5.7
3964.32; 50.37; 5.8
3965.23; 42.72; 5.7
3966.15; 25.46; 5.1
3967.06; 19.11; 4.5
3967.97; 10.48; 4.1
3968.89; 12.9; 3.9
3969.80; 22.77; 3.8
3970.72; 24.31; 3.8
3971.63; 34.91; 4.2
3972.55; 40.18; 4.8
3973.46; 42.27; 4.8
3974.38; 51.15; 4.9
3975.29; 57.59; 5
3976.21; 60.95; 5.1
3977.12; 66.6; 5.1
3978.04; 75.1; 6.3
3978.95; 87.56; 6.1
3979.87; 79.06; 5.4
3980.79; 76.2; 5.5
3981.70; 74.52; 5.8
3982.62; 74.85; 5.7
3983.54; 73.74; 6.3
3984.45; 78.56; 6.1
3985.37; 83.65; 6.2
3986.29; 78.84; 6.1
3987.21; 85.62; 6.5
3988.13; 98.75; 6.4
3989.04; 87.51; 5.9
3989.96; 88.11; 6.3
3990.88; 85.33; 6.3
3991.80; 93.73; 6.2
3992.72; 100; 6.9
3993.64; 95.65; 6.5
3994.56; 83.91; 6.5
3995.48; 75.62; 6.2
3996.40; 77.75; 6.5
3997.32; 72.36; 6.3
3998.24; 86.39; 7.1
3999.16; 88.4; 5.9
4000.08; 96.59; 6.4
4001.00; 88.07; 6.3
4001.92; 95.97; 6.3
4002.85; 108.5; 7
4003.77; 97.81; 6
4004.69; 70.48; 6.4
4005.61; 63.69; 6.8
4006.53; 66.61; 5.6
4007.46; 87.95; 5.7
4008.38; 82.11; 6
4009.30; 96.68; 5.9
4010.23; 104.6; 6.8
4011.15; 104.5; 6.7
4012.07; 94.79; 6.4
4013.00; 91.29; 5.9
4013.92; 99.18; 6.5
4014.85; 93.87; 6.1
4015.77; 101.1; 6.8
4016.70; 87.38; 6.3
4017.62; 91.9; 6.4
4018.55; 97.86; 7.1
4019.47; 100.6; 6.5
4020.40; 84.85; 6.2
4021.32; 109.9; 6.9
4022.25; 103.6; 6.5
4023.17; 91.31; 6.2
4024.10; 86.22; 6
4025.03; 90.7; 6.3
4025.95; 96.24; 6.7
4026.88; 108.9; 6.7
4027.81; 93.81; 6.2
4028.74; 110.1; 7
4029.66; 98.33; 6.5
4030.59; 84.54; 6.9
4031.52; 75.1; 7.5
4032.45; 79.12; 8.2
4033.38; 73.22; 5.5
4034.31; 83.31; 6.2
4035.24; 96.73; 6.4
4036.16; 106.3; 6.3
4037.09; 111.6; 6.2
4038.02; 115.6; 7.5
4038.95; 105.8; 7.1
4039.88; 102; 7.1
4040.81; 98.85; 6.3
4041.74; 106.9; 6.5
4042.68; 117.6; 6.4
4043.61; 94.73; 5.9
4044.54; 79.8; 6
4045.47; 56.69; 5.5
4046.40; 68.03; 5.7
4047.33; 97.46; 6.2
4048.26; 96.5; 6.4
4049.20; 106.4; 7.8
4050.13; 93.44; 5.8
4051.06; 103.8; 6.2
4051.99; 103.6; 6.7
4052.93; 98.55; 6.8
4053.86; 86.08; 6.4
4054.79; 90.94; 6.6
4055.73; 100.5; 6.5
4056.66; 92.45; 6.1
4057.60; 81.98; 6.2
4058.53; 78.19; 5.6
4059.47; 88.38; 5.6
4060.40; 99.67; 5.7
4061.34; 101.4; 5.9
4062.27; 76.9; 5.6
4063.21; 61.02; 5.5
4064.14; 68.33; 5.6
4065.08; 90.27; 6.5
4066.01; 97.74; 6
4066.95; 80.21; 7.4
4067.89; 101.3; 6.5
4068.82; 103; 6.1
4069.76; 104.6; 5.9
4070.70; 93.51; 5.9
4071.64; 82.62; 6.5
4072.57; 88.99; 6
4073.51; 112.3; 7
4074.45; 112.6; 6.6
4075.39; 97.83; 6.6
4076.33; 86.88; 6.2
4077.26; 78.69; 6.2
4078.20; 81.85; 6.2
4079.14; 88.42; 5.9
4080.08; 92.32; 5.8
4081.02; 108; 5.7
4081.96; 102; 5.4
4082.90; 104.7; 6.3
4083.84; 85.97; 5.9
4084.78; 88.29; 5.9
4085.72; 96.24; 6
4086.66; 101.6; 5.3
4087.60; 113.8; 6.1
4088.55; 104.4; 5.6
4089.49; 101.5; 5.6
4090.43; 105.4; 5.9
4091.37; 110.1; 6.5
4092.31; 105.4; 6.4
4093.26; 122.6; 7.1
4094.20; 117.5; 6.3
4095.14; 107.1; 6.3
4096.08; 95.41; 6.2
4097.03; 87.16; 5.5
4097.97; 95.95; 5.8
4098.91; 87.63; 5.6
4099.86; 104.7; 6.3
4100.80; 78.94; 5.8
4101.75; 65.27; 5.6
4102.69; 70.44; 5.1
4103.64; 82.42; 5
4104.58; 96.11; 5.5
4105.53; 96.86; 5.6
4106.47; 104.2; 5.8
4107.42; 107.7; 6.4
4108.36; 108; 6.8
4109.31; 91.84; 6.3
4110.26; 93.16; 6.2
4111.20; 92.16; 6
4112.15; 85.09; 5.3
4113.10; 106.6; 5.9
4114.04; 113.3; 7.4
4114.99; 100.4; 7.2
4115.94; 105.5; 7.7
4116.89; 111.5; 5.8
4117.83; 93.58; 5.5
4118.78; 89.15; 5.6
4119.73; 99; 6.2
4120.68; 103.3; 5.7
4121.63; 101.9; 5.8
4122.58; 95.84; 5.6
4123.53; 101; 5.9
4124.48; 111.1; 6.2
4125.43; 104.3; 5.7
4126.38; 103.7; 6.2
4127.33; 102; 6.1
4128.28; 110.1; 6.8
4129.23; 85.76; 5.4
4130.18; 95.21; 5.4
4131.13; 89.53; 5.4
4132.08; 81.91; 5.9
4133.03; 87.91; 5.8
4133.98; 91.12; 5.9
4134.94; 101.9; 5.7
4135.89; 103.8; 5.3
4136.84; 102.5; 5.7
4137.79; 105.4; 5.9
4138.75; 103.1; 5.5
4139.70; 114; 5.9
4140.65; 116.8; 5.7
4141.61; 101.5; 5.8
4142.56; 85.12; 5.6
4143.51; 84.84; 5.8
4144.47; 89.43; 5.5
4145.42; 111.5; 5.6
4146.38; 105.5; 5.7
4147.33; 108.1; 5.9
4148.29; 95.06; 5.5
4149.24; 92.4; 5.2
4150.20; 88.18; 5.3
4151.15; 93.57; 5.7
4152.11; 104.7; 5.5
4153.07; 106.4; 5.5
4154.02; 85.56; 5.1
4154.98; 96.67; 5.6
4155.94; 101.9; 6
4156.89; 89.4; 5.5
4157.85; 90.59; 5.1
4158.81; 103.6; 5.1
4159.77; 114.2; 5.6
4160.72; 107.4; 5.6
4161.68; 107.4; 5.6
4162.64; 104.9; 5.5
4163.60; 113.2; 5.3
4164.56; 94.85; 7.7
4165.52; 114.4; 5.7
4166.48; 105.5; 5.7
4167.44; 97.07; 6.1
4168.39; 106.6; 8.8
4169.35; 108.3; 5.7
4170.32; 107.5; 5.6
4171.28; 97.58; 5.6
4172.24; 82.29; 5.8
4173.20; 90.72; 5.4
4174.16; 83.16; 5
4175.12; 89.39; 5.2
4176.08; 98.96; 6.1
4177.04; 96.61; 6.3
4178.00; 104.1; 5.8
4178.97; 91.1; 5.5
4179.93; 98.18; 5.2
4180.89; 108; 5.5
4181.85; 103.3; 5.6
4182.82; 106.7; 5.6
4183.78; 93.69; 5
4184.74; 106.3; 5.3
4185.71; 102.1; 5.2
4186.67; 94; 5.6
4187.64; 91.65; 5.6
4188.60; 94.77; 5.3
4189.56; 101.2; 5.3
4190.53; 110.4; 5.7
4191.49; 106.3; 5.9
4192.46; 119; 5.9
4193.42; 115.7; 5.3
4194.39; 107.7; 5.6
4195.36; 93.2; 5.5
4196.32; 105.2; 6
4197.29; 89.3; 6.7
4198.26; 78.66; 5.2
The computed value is -1.4 Ang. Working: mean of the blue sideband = 91.3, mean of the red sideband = 98.1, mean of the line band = 98.2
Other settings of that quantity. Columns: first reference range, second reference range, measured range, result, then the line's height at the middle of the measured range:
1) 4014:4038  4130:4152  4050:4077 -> 1.0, 95.8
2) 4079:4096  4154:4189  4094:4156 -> 2.4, 102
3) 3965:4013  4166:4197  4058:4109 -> -5.0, 86.4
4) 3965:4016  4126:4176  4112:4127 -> -1.2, 94.2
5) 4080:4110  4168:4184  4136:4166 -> -0.9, 98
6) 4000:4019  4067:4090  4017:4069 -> 0.5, 94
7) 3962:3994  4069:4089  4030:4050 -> -2.4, 83.2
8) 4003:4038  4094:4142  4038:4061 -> 0.0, 94.3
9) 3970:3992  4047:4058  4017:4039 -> -2.1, 87.1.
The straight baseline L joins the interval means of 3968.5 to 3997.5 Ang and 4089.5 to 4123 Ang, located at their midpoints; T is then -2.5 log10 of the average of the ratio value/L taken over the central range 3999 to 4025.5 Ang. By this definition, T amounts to -0.20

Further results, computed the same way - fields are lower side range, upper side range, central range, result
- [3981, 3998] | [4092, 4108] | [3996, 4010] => -0.005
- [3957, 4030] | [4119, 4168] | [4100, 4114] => 0.024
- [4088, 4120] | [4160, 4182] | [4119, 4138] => 0.004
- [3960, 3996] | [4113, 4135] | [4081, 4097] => -0.147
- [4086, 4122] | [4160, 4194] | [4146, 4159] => 0.040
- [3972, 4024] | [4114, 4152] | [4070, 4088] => -0.026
